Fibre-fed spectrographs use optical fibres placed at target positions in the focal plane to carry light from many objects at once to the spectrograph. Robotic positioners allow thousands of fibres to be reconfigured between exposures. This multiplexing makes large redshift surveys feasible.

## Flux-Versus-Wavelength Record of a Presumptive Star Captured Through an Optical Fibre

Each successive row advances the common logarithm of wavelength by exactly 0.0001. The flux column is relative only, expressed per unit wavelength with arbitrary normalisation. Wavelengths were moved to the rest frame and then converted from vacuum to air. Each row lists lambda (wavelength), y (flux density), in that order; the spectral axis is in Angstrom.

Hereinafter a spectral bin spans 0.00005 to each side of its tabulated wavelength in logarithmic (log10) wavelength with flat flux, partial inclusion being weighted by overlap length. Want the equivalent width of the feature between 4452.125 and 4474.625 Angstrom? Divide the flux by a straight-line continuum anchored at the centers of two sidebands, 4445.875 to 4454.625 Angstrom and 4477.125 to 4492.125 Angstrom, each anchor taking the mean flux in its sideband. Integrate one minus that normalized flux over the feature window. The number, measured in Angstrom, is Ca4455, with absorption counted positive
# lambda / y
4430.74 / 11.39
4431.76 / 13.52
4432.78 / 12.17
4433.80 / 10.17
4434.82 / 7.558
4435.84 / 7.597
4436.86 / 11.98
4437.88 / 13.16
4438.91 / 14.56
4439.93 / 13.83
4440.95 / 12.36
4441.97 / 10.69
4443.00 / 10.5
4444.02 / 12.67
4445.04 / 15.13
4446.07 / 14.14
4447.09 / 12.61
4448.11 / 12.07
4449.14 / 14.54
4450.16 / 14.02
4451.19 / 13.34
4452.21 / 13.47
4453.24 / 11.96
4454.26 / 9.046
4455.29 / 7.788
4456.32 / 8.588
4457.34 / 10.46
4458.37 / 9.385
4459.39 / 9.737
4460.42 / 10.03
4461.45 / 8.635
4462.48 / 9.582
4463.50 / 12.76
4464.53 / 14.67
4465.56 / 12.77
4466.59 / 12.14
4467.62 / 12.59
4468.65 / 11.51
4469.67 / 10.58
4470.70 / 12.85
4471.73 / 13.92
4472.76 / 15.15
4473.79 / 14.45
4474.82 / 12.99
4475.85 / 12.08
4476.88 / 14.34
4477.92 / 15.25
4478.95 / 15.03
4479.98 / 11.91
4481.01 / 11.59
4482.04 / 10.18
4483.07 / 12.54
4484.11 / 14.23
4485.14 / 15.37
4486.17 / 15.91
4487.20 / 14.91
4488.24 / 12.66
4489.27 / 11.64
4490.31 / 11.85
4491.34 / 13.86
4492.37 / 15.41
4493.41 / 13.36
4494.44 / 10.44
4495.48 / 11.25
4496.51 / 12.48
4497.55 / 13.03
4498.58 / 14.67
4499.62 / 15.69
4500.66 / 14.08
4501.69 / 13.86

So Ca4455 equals 2.8 Angstrom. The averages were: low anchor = 12.8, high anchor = 13.4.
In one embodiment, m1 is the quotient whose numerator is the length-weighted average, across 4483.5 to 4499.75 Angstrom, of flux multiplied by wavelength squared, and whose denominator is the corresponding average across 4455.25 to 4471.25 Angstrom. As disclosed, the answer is 1.24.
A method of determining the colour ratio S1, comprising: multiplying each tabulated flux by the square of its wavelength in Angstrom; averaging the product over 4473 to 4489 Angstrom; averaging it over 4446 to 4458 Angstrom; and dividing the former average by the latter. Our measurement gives 1.17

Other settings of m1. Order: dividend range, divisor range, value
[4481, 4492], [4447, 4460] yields 1.20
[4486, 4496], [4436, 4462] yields 1.13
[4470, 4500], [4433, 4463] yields 1.20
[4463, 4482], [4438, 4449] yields 1.02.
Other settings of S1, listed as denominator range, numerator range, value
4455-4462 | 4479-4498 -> 1.42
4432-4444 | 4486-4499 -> 1.17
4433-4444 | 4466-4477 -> 1.16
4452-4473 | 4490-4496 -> 1.15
